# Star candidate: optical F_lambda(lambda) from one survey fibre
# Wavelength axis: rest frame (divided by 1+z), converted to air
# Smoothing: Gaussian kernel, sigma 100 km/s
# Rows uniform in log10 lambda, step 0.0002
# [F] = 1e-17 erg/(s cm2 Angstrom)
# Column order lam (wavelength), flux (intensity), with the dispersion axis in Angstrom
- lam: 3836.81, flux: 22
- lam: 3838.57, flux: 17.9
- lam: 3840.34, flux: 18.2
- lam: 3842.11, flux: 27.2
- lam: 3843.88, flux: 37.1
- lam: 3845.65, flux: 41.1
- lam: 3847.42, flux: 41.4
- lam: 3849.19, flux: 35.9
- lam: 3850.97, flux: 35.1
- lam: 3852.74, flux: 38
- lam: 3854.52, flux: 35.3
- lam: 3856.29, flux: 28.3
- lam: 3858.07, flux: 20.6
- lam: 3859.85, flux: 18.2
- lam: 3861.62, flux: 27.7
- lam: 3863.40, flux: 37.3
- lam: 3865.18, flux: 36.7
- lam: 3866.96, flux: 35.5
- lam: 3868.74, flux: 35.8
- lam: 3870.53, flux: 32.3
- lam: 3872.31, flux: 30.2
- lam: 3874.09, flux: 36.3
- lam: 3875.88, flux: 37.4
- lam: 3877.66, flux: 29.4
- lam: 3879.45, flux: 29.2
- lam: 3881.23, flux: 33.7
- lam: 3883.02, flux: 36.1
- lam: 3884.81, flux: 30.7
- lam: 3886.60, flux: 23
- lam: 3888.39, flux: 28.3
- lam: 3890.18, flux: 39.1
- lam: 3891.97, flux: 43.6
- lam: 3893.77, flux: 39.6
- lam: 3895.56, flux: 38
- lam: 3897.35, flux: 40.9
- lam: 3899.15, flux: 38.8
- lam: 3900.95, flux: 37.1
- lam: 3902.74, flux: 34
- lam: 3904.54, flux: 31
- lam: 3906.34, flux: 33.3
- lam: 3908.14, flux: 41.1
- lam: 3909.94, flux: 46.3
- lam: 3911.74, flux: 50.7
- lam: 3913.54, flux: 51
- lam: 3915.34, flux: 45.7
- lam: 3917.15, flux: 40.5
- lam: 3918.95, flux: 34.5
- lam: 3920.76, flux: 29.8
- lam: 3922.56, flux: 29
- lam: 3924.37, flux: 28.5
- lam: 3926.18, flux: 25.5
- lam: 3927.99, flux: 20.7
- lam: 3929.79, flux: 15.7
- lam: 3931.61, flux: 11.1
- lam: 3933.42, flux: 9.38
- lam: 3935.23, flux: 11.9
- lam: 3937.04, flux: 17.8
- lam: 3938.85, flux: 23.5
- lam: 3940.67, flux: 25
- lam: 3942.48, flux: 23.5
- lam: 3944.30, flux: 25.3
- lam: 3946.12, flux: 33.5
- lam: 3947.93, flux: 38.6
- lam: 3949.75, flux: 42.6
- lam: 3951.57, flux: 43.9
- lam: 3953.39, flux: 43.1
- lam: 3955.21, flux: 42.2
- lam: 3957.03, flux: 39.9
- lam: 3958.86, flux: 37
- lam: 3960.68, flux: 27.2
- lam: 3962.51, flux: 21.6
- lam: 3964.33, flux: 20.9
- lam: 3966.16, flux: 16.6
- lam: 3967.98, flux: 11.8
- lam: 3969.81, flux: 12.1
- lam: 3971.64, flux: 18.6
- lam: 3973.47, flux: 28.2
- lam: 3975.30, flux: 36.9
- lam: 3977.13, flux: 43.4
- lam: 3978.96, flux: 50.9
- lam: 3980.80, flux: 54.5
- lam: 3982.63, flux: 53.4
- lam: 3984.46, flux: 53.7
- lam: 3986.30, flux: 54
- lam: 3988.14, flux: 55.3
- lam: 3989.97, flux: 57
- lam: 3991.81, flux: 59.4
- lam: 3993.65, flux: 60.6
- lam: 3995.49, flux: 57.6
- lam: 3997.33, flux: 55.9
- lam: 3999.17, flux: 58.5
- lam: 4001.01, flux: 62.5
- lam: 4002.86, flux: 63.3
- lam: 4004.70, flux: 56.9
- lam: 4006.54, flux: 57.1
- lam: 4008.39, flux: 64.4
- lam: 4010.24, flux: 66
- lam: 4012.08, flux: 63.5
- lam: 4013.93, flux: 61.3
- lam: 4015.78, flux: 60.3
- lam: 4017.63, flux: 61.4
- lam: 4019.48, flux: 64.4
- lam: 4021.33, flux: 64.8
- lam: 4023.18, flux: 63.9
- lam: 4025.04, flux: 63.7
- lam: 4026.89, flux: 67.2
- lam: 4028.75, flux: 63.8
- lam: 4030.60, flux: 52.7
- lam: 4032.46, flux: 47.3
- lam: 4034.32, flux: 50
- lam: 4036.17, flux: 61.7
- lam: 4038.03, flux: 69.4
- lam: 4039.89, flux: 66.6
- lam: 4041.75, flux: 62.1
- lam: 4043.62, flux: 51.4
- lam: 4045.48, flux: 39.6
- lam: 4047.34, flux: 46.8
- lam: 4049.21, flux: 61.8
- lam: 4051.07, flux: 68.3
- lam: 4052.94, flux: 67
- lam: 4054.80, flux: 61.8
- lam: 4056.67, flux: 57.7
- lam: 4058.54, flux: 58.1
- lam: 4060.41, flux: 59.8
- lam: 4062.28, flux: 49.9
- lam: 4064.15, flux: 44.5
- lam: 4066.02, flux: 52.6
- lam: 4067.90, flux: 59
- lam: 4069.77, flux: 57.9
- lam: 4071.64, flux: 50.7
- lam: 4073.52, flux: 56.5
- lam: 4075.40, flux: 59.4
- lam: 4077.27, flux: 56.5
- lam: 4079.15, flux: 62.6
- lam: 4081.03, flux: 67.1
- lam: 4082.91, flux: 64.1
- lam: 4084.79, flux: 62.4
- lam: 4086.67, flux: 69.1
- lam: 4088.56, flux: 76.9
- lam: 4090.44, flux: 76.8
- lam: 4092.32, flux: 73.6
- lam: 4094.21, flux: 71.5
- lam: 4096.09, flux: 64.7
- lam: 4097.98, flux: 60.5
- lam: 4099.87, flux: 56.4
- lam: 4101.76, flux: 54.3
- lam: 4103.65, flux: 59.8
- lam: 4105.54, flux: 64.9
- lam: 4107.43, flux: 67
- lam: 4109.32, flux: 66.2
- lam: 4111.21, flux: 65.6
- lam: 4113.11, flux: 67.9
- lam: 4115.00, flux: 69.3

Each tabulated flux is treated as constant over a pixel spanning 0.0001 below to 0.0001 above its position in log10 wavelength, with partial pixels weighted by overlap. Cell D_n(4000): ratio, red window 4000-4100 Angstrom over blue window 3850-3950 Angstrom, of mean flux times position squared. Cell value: 2.1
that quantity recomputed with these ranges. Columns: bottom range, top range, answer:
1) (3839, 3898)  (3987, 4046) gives 1.95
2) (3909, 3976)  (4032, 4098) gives 2.20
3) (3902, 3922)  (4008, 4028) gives 1.69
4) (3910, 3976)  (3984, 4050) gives 2.12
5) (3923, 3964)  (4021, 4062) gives 2.25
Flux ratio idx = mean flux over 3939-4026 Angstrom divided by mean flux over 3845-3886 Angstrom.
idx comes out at 1.4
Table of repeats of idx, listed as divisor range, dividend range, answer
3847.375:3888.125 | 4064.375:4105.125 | 1.94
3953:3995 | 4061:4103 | 1.56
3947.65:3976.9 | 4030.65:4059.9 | 1.92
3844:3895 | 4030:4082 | 1.71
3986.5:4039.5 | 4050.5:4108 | 1.02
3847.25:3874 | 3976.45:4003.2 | 1.73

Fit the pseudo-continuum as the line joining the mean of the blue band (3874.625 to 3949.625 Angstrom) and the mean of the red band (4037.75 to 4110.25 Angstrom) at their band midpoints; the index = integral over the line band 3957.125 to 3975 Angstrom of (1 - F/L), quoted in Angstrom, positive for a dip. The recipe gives 8.0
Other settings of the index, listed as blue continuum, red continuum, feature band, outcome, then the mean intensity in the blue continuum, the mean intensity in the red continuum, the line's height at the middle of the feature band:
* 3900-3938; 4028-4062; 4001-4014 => -3.15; 30.7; 57.9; 49.8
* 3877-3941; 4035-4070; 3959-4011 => 0.83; 31.8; 57.6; 45.5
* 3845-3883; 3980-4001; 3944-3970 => 9.87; 33.1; 56.7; 50.4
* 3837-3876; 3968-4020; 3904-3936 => 7.73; 31.7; 52.5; 41.3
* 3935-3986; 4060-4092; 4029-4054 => -2.50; 32.6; 60.6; 52.3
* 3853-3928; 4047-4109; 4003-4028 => -4.89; 34.5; 61.4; 52.4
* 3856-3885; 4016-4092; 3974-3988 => -0.14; 31.6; 60.1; 48.7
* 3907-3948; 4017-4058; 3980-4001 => -4.47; 29.3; 59.7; 46.7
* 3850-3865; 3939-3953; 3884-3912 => -4.70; 30.4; 33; 31.6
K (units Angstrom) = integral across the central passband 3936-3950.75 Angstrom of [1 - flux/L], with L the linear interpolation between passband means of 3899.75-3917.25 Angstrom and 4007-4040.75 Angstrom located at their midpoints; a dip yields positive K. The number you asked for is 5.8 Angstrom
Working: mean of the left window 41.1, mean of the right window 61.7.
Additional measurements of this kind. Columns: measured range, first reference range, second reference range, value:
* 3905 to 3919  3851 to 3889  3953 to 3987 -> -4.3 Angstrom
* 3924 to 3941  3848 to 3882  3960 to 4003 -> 8.9 Angstrom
